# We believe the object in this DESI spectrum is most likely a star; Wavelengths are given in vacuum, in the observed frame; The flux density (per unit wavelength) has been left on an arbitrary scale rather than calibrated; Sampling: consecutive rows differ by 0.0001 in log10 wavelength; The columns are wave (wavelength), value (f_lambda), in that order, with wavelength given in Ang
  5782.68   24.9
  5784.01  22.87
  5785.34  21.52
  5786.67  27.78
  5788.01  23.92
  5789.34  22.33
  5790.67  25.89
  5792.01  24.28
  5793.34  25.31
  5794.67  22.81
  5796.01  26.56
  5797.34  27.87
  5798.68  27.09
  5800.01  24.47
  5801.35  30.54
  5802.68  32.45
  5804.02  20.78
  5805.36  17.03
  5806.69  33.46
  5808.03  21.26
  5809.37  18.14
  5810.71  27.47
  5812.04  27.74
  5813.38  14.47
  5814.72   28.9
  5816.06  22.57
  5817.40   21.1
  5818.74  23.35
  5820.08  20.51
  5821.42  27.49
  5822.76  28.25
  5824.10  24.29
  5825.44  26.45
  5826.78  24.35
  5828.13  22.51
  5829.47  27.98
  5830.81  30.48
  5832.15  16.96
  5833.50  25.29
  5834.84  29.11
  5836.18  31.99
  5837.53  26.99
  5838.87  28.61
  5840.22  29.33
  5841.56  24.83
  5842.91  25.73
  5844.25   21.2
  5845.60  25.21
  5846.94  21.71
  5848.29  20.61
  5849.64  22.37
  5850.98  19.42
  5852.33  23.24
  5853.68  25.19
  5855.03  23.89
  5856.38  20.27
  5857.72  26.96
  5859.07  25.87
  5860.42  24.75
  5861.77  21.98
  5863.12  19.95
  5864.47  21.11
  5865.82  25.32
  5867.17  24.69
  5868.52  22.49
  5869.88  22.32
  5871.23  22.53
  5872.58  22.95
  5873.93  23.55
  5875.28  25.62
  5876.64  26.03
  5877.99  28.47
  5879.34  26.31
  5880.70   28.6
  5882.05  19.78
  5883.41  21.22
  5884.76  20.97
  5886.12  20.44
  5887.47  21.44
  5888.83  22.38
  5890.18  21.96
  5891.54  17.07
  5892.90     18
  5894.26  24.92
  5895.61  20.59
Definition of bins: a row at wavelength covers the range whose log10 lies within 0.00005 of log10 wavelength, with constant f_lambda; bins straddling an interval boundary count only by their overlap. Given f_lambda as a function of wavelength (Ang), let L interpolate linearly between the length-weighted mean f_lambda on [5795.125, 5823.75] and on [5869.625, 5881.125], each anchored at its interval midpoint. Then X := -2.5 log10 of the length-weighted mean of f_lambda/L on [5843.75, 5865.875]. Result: 0.102 mag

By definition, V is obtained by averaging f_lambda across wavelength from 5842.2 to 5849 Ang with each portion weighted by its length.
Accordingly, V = 22.9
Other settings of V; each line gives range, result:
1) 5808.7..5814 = 22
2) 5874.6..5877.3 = 25.8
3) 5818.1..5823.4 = 24.9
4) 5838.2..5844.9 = 26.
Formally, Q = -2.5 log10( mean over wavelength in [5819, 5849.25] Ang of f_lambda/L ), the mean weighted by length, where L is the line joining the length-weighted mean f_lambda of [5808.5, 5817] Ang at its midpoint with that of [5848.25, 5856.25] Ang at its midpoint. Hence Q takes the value -0.12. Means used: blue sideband 23.1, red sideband 22.4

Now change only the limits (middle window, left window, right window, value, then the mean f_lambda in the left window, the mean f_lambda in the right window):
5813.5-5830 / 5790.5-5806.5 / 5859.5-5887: 0.023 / 25.7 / 23.5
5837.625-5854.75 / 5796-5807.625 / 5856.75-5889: 0.029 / 26.6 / 23.6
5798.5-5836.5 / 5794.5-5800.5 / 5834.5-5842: 0.096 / 26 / 28.6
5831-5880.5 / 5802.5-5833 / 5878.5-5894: -0.070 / 24.1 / 21.8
